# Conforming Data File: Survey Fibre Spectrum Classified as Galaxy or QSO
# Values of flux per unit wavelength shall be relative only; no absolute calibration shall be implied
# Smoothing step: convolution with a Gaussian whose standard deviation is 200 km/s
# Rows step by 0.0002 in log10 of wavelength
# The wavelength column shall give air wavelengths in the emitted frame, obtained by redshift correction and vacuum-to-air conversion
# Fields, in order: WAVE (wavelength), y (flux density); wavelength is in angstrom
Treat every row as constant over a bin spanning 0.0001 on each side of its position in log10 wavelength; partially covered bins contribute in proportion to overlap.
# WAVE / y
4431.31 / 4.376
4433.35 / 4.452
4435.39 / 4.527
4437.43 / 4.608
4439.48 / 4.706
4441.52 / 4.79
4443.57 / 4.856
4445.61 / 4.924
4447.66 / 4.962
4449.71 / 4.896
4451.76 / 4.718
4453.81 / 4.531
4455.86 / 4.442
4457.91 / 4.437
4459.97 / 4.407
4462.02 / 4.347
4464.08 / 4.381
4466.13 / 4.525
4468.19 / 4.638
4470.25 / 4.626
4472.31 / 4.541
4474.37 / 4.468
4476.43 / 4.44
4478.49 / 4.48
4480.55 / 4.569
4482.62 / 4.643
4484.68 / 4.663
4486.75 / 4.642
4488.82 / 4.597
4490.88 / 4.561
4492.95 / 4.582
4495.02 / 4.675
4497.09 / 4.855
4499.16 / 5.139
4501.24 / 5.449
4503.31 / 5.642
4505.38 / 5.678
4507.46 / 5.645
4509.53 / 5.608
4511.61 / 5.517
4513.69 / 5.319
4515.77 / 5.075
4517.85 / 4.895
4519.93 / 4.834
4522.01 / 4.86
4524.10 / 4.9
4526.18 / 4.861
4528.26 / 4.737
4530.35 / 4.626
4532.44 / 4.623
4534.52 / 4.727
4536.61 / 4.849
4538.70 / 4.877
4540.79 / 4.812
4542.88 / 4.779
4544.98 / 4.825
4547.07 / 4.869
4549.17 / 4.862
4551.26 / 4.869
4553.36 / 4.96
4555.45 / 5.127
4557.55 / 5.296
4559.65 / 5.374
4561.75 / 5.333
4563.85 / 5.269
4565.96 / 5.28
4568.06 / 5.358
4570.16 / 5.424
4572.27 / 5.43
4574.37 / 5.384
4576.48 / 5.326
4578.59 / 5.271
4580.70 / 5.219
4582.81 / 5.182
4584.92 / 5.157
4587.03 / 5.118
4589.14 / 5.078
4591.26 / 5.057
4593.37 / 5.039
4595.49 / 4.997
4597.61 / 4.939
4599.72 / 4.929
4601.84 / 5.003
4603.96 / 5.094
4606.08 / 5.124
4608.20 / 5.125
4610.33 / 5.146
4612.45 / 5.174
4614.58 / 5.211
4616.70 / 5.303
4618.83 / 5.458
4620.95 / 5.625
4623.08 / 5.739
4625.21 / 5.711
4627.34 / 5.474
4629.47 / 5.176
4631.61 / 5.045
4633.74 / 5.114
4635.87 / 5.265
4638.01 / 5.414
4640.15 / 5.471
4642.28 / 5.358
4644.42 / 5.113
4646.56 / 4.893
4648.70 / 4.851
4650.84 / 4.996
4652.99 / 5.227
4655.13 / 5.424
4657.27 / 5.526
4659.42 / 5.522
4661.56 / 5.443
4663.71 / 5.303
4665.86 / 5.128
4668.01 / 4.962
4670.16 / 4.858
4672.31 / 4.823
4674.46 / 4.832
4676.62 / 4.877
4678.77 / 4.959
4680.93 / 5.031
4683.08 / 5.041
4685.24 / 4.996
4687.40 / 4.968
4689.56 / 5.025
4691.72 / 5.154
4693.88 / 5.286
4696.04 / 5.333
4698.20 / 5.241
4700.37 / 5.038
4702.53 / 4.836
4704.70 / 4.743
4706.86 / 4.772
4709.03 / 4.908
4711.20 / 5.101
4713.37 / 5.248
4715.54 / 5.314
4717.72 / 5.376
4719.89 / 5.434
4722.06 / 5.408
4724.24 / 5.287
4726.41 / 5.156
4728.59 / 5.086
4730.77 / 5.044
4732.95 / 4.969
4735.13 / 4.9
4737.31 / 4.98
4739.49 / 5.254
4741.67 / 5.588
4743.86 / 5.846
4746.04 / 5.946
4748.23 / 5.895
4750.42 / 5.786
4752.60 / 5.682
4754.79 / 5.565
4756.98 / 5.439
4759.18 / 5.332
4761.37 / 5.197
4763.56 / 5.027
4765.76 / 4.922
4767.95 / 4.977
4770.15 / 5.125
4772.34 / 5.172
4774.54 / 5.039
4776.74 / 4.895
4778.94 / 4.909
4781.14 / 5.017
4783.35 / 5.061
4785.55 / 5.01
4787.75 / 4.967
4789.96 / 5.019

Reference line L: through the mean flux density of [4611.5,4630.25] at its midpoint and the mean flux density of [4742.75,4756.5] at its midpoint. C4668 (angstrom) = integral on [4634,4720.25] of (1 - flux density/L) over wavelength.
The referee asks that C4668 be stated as 7.1 angstrom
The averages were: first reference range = 5.44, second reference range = 5.77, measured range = 5.12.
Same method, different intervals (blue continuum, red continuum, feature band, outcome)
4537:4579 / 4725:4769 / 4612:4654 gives -0.6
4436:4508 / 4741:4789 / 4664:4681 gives 0.6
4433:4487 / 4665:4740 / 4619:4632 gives -1.5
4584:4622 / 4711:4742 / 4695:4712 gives 0.7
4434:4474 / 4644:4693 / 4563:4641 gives -4.8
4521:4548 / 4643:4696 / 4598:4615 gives -0.5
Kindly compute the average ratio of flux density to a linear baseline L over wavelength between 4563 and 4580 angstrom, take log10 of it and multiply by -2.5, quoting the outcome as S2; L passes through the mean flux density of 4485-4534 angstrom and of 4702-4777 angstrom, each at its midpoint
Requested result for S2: -0.06 mag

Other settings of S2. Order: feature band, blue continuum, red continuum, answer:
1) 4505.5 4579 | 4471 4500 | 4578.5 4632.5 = -0.040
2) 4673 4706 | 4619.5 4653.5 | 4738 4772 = 0.068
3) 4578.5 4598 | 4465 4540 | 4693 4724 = -0.025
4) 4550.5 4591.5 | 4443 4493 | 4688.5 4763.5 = -0.079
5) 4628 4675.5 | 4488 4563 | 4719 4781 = -0.003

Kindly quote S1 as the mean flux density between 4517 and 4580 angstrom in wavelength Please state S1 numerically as 5.02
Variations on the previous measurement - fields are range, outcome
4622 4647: 5.32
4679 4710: 5.03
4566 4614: 5.17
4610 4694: 5.2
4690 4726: 5.15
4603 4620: 5.21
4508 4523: 5.18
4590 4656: 5.21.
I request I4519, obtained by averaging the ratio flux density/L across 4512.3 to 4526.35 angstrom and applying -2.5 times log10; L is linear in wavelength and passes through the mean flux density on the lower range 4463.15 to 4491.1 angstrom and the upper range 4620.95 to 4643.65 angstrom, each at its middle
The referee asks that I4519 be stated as -0.04 mag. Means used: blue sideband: 4.56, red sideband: 5.38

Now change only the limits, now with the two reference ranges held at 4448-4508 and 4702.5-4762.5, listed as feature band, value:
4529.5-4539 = 0.03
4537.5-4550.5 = 0.01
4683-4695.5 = 0.02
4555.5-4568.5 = -0.08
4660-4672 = 0.00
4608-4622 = -0.06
